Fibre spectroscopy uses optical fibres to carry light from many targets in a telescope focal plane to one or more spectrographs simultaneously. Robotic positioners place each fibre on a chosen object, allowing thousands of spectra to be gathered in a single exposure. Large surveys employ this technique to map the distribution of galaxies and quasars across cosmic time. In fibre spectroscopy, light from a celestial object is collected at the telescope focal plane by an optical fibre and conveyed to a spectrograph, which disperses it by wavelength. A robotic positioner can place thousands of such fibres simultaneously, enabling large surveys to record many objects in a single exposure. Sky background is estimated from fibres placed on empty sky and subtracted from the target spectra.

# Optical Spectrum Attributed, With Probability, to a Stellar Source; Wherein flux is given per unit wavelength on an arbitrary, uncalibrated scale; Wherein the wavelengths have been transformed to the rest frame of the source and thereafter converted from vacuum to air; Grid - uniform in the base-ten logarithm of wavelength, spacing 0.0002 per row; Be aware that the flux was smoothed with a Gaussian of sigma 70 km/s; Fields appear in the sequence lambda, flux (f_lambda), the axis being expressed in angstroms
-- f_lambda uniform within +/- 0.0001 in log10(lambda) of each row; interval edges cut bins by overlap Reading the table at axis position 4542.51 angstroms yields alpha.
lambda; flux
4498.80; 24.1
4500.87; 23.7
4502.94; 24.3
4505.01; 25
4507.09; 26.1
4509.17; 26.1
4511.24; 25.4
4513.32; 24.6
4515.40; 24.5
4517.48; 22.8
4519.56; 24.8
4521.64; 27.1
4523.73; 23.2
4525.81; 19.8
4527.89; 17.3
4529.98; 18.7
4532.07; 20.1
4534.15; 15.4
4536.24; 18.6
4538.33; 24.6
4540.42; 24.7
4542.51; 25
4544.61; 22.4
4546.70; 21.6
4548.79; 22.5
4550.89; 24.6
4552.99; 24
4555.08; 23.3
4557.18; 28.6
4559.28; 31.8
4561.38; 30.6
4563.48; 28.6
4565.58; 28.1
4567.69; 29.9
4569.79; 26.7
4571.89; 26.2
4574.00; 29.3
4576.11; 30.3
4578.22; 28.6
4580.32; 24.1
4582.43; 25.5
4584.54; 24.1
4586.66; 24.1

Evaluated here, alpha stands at 25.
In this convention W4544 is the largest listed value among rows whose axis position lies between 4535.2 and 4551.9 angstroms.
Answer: 25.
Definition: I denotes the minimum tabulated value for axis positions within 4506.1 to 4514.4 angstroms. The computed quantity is 24.6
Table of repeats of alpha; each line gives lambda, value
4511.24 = 25.4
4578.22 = 28.6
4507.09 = 26.1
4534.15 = 15.4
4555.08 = 23.3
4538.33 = 24.6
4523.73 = 23.2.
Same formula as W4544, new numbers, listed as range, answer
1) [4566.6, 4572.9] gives 29.9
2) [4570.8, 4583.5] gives 30.3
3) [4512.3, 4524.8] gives 27.1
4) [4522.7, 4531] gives 23.2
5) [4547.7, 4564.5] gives 31.8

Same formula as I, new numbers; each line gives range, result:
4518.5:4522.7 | 24.8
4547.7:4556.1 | 22.5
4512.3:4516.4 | 24.5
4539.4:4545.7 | 22.4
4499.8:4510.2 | 23.7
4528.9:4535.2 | 15.4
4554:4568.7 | 23.3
